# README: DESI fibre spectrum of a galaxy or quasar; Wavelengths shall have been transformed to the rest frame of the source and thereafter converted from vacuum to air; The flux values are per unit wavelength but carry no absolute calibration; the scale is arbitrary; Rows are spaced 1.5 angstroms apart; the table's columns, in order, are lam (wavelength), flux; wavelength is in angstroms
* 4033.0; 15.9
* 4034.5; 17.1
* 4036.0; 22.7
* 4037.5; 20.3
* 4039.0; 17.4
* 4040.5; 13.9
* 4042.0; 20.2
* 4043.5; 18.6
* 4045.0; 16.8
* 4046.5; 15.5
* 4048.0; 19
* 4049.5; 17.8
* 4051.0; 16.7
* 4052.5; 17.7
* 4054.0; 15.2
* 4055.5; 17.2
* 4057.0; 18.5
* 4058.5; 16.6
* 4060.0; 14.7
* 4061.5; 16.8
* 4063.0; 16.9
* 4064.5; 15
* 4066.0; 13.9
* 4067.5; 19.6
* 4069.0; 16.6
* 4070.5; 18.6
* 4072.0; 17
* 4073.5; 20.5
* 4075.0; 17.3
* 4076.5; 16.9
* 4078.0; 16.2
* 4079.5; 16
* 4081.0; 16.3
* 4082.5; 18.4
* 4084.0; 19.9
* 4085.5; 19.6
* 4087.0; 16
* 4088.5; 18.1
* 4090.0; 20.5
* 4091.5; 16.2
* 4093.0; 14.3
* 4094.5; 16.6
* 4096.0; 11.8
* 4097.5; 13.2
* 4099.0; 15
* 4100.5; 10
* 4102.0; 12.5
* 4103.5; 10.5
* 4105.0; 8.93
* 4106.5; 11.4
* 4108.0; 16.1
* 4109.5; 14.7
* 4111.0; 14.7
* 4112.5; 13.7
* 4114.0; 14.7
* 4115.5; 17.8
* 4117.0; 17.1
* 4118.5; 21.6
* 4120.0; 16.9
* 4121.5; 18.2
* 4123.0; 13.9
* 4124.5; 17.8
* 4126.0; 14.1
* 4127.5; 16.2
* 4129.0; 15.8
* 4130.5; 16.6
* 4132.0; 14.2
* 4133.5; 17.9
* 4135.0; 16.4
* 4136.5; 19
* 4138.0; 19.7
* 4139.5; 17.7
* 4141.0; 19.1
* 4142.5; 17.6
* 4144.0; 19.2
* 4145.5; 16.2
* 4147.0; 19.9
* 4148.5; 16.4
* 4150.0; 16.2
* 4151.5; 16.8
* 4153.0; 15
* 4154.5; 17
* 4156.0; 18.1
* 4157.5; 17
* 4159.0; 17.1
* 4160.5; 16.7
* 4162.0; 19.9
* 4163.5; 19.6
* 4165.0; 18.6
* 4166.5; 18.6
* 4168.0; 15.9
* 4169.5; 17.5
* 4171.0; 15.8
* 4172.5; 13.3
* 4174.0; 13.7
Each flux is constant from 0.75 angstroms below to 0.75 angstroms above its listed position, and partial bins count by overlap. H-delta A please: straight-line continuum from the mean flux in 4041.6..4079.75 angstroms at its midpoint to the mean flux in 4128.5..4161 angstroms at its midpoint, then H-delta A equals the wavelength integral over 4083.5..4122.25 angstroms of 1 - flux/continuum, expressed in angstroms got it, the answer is 4.2 angstroms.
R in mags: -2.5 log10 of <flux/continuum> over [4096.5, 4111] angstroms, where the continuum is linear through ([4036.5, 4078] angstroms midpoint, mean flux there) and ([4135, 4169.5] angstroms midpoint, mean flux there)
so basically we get 0.36 mag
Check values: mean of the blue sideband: 17.2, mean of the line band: 12.6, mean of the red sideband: 17.7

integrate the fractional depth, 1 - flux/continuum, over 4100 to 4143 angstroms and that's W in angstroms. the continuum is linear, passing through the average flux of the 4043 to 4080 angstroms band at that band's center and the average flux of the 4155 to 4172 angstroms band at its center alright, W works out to 4.2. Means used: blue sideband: 17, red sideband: 17.6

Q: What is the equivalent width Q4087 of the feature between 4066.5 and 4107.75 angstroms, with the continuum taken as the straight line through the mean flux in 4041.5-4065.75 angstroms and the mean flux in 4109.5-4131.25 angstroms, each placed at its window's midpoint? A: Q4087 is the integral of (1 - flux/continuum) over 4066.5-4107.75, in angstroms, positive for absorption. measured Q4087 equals 2.0 angstroms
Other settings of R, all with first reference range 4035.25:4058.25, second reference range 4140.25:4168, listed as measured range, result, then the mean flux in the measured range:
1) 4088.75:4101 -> 0.187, 14.9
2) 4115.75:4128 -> 0.043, 17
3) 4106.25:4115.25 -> 0.213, 14.6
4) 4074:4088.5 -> 0.017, 17.5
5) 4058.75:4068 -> 0.109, 16.1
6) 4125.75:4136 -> 0.106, 16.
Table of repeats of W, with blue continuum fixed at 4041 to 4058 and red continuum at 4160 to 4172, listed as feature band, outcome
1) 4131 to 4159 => 0.49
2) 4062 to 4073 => 0.41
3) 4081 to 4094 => -0.13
